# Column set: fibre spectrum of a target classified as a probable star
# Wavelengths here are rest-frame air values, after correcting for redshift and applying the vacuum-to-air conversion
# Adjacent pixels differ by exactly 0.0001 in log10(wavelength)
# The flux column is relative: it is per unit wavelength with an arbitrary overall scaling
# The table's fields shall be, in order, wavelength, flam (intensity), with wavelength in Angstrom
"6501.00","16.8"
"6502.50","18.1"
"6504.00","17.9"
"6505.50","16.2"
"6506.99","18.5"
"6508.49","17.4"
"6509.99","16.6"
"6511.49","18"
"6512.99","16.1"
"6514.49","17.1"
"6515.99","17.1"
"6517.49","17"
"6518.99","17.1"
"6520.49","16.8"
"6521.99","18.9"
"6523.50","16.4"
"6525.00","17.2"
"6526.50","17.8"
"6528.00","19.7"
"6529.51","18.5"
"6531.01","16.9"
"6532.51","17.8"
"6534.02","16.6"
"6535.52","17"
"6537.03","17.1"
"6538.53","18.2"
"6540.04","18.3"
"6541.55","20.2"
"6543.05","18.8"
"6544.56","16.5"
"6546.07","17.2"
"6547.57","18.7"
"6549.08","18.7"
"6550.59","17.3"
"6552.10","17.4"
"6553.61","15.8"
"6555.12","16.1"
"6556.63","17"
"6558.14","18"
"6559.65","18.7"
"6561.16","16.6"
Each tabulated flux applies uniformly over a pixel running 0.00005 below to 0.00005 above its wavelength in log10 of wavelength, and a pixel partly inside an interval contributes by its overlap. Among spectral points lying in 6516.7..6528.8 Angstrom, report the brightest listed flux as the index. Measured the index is 19.7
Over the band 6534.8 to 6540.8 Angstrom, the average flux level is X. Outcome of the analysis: 17.6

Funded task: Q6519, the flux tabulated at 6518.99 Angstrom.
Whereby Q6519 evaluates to 17.1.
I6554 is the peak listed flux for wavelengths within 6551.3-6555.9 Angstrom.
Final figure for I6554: 17.4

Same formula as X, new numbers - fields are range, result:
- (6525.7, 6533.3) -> 18.1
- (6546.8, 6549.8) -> 18.7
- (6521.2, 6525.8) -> 17.5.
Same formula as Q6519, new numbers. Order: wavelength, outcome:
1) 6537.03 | 17.1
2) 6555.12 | 16.1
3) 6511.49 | 18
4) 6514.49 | 17.1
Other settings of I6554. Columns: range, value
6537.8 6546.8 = 20.2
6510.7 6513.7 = 18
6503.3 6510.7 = 18.5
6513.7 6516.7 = 17.1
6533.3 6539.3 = 18.2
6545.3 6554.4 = 18.7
